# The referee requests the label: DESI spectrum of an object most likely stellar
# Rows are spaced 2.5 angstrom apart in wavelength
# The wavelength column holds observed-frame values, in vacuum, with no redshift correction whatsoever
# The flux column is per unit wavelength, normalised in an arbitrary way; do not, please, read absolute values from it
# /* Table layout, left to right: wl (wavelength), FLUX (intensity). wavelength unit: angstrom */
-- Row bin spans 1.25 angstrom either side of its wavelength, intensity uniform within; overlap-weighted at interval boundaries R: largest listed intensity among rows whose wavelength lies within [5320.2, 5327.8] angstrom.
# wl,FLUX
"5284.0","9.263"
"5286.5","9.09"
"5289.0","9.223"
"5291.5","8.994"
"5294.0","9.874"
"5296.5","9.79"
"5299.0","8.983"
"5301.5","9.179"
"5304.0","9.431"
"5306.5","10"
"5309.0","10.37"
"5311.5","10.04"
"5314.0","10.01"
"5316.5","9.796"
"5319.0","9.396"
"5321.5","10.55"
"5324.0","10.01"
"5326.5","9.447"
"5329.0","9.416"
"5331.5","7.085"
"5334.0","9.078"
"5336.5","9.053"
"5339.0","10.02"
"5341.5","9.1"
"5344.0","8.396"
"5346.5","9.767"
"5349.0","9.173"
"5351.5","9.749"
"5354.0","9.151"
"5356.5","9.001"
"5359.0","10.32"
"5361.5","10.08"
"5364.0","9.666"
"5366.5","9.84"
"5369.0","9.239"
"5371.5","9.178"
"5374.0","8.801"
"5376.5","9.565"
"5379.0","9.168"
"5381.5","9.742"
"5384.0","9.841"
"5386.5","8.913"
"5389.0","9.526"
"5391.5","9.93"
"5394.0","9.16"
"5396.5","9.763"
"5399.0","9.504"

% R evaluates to 10.55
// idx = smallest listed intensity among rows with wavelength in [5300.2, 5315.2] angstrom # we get 9.179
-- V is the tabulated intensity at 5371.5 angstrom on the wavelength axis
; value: 9.178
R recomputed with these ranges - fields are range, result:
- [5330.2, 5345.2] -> 10.02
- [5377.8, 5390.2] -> 9.841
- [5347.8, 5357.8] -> 9.749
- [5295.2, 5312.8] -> 10.37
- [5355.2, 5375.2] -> 10.32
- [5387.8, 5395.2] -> 9.93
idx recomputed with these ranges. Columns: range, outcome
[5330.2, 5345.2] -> 7.085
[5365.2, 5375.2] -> 8.801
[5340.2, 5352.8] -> 8.396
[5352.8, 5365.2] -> 9.001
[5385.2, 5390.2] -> 8.913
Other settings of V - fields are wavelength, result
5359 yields 10.32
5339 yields 10.02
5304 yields 9.431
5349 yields 9.173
